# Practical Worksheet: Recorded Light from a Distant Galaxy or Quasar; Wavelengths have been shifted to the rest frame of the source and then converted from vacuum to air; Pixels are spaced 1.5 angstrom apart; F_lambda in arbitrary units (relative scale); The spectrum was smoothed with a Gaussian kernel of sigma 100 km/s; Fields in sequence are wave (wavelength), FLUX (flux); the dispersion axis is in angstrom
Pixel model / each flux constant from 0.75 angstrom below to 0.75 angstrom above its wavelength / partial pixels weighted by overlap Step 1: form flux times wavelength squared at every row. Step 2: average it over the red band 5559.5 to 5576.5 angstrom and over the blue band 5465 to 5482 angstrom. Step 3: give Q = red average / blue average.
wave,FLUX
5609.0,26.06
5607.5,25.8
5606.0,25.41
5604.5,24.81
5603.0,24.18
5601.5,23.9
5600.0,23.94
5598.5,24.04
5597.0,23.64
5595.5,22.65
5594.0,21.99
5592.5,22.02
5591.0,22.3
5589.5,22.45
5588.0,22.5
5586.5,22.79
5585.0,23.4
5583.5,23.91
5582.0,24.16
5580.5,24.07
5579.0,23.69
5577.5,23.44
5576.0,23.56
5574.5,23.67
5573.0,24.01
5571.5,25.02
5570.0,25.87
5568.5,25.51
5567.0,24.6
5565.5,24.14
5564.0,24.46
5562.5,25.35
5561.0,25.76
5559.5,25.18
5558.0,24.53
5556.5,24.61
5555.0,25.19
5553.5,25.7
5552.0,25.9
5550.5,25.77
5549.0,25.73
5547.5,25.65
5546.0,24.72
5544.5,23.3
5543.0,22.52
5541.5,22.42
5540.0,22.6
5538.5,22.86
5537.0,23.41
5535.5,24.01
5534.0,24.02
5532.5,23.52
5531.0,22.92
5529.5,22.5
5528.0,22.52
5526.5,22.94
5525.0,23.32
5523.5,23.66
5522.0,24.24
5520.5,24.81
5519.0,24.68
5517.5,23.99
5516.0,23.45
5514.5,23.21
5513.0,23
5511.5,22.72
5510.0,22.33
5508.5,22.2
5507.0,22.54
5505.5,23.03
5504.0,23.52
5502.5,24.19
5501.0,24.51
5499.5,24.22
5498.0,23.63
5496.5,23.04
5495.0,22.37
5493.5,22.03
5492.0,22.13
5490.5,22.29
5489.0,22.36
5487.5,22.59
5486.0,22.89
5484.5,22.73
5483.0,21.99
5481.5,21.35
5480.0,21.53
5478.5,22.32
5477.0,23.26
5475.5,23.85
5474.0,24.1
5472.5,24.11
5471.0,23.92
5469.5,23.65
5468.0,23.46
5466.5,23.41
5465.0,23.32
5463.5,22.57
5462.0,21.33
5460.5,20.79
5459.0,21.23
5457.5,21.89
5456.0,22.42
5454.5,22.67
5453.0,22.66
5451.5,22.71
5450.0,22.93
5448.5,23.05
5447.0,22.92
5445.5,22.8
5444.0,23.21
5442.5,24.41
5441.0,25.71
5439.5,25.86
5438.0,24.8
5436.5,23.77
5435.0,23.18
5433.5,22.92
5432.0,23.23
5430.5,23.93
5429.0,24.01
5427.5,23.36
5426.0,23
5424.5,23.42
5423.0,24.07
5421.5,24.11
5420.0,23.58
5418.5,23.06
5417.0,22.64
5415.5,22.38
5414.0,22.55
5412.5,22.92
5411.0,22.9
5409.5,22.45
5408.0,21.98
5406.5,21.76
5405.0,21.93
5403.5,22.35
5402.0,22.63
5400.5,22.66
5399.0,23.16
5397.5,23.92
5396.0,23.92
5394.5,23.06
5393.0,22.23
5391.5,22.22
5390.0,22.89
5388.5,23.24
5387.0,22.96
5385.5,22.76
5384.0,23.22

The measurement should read 1.10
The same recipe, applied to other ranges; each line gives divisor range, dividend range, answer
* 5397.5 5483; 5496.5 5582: 1.08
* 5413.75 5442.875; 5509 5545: 1.02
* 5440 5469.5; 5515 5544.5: 1.05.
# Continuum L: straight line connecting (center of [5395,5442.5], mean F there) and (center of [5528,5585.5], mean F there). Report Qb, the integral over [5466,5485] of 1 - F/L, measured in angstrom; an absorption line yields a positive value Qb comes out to 0.5 angstrom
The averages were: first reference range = 23.3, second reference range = 24.2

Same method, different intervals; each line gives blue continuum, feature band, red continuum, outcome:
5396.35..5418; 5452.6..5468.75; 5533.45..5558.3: 0.64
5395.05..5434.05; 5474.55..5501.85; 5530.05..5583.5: 1.11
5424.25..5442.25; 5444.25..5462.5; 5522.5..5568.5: 1.27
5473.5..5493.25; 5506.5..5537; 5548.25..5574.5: 0.59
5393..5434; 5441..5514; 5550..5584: 2.61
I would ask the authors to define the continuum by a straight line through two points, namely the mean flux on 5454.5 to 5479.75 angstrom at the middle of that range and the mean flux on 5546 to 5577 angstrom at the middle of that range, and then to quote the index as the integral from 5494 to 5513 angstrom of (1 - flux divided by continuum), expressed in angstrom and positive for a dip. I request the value 0.4 angstrom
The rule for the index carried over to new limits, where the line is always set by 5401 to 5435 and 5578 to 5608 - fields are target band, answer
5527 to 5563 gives -1.2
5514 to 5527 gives -0.3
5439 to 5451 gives -0.4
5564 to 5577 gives -0.6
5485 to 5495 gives 0.4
